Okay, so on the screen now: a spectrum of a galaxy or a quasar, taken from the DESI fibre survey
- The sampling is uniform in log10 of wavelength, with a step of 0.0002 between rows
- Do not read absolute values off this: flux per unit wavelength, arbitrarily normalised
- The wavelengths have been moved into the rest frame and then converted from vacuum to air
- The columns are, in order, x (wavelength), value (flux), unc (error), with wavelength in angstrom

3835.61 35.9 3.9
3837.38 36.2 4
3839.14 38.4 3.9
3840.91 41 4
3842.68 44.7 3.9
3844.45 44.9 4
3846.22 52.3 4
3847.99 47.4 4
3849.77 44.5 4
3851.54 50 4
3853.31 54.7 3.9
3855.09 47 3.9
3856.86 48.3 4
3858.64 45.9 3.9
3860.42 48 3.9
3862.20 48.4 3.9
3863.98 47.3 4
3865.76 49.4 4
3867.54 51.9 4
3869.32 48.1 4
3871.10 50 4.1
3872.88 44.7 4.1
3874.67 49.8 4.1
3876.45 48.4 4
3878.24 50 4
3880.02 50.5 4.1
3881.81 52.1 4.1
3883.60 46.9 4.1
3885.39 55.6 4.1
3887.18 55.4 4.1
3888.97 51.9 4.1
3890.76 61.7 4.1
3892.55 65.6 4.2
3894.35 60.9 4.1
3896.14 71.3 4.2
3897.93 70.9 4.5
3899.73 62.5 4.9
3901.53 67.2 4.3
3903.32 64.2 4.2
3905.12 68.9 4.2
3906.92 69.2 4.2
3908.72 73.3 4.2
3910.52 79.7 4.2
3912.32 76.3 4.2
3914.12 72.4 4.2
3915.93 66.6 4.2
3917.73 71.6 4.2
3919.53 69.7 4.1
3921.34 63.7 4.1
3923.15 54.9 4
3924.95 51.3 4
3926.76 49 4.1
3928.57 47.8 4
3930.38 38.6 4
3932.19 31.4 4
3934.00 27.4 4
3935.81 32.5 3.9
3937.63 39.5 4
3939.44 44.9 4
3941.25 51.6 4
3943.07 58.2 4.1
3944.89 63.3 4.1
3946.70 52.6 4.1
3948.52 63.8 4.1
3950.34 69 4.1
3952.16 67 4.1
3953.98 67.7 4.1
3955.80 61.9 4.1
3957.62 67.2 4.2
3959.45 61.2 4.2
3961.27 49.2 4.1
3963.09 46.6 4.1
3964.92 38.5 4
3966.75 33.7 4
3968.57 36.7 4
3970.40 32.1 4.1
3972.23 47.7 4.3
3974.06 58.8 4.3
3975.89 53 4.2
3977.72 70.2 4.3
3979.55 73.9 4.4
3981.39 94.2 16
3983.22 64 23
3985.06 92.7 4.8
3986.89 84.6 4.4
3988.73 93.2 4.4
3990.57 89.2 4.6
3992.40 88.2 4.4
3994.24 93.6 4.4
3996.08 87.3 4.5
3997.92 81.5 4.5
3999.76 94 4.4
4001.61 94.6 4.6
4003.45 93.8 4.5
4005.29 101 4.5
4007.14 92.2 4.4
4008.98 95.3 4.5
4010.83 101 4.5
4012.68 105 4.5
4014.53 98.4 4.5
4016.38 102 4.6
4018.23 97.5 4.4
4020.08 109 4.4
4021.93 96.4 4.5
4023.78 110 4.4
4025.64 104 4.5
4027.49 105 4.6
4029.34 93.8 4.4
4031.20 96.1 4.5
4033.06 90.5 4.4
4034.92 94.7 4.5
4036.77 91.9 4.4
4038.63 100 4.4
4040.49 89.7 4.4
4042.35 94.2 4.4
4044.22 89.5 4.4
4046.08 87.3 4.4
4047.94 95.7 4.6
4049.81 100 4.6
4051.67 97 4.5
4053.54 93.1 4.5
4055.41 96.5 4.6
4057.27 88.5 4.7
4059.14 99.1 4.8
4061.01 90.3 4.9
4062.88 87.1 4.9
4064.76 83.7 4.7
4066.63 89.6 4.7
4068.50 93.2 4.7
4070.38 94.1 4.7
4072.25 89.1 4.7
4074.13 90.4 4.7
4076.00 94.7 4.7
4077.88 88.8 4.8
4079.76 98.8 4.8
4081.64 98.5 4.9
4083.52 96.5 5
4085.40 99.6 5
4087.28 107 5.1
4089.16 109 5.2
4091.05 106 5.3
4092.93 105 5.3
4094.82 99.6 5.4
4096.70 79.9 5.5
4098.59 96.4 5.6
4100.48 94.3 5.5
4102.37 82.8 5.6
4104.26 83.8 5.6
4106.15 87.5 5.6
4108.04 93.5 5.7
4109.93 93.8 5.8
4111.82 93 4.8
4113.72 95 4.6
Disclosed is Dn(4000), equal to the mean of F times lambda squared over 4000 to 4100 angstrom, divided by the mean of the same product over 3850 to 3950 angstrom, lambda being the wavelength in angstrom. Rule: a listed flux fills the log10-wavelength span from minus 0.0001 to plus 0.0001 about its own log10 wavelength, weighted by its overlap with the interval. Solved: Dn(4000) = 1.9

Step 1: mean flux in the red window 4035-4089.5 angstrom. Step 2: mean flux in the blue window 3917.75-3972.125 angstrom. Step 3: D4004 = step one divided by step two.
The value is 1.84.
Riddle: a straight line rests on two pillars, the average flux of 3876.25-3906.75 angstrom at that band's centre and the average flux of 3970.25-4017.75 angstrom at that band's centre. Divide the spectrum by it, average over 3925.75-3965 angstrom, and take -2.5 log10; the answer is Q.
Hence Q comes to 0.38 mag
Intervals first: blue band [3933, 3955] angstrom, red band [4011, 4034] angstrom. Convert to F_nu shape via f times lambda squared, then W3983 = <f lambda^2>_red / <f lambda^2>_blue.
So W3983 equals 2.0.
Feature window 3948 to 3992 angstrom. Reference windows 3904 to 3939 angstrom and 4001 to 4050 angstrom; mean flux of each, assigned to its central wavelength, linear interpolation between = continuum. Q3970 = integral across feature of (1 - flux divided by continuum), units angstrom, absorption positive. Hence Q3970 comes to 7.3 angstrom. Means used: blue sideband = 56.9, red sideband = 97.3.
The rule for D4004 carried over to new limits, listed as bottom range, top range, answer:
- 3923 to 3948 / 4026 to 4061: 2.06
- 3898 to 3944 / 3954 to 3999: 1.16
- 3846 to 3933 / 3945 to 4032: 1.40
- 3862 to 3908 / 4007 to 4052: 1.73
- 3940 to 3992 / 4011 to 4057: 1.56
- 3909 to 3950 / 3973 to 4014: 1.56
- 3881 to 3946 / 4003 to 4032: 1.73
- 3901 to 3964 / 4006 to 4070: 1.65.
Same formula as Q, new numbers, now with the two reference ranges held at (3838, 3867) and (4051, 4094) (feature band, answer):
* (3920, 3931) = 0.21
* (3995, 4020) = -0.18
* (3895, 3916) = -0.20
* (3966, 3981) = 0.37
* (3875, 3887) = 0.05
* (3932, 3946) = 0.44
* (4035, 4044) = -0.07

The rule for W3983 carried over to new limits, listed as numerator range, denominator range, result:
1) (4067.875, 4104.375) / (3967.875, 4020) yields 1.20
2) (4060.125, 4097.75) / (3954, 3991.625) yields 1.60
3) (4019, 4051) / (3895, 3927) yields 1.54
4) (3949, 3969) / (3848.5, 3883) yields 1.18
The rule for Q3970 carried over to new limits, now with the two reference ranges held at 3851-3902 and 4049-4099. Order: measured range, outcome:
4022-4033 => -1.9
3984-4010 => -4.1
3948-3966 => 2.9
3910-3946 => 5.5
